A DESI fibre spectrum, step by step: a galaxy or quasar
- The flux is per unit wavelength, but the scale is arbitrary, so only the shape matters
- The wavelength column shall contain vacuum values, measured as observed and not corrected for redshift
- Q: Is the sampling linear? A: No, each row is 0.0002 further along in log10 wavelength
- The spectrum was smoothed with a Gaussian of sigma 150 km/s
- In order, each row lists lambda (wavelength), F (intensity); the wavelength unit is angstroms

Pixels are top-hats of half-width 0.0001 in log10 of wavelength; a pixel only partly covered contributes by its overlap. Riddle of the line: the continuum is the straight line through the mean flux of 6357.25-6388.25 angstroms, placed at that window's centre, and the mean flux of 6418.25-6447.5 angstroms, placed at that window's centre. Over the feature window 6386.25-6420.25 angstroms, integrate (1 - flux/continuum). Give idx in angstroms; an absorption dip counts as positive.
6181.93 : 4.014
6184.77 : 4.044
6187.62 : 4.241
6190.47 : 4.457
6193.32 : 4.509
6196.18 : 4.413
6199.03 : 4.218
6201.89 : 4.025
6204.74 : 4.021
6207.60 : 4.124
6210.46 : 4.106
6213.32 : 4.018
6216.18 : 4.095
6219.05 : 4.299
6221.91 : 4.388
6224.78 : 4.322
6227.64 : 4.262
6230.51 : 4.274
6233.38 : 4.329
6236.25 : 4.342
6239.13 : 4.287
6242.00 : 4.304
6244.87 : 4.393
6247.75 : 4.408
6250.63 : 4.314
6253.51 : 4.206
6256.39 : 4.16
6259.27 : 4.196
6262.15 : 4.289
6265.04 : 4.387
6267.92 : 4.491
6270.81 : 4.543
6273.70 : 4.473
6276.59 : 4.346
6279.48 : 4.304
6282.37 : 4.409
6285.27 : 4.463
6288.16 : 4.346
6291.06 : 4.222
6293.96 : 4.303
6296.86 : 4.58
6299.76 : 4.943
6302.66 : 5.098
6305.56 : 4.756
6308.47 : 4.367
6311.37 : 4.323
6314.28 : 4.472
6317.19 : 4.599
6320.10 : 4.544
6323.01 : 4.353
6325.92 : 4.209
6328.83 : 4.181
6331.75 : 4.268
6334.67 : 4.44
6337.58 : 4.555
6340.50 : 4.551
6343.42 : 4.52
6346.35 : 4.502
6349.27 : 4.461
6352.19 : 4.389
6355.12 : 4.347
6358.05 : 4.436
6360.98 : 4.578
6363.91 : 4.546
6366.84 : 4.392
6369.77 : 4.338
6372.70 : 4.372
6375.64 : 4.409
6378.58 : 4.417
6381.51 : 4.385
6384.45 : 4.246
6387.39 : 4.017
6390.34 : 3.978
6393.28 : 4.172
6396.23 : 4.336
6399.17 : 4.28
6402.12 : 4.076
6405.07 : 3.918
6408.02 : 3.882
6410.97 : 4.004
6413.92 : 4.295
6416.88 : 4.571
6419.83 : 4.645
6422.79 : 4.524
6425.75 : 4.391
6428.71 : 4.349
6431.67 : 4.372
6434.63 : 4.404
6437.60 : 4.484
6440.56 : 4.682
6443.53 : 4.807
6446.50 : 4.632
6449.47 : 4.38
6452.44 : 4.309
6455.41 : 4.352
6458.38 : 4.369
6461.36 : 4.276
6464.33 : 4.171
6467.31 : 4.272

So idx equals 2.2 angstroms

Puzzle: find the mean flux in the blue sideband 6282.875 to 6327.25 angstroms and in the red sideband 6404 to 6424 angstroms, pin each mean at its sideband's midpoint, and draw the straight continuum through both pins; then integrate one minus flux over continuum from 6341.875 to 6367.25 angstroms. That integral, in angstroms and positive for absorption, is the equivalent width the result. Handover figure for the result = -0.4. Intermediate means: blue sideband 4.5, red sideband 4.27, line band 4.47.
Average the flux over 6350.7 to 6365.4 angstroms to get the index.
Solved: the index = 4.46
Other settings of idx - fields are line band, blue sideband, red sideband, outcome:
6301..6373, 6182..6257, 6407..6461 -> -2.10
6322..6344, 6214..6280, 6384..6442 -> -0.41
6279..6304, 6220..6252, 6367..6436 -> -1.23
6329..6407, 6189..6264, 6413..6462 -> 1.06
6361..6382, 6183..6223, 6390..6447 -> -0.52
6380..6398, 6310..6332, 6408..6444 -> 0.89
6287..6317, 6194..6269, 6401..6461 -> -1.72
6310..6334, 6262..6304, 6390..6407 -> -0.04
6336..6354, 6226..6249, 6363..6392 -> -0.77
